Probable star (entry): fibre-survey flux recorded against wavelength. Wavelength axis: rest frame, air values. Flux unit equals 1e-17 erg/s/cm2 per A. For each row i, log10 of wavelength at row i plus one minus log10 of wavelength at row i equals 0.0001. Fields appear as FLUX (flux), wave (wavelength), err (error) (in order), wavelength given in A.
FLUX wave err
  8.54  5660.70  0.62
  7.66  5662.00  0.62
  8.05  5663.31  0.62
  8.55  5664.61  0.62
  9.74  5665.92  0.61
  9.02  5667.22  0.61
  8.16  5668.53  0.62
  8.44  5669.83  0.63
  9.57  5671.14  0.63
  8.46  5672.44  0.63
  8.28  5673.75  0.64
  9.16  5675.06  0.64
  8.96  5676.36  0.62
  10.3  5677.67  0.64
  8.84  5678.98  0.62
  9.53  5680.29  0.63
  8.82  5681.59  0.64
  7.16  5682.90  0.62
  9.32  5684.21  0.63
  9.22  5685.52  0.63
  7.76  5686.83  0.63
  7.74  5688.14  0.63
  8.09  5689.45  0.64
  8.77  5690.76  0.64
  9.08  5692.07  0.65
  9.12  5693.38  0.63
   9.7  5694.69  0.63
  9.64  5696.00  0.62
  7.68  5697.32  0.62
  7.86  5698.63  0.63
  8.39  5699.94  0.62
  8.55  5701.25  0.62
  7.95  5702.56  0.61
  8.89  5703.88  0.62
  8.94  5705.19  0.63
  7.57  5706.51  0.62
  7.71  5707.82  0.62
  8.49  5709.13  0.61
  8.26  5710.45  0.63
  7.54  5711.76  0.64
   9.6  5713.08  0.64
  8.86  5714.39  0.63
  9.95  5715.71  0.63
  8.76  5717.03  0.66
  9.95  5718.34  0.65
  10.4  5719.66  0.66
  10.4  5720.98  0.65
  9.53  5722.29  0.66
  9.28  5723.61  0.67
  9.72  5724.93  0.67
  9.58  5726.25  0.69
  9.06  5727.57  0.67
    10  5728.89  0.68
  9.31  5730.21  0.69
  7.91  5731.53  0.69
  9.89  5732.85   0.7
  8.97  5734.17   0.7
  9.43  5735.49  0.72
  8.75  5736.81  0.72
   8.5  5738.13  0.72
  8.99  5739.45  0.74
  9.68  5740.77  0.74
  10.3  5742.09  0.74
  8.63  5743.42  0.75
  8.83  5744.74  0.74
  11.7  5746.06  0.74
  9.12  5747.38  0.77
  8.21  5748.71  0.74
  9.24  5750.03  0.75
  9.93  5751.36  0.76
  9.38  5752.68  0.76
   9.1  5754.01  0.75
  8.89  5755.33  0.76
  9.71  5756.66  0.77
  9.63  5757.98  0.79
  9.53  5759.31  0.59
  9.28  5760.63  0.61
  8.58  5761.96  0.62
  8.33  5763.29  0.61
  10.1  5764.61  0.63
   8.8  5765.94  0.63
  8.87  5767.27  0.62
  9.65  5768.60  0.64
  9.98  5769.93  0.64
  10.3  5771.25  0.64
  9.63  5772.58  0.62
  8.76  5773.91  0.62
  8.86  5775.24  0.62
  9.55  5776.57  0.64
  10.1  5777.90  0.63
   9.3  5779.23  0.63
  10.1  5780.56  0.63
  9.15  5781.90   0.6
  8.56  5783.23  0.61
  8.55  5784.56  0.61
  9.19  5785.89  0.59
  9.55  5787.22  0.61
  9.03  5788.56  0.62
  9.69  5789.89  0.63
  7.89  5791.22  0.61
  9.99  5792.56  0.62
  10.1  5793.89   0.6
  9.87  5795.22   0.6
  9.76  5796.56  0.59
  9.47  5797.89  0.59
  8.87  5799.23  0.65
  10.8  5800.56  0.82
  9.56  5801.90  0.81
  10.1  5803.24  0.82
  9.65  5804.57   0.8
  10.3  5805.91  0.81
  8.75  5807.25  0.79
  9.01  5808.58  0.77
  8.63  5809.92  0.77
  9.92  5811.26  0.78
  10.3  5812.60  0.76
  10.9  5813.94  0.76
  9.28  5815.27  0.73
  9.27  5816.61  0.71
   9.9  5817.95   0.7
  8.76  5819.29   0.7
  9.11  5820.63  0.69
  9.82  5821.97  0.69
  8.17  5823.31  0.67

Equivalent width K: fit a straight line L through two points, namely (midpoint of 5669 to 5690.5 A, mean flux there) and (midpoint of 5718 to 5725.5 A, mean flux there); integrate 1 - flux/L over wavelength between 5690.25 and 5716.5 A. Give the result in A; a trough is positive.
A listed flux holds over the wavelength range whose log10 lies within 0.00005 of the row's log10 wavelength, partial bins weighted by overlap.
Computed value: 2.1 A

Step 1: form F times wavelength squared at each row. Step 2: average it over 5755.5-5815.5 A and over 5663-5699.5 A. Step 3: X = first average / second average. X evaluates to 1.1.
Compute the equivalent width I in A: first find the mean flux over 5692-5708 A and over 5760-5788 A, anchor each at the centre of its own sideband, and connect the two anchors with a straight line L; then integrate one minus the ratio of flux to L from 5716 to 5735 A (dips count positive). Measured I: -1.5 A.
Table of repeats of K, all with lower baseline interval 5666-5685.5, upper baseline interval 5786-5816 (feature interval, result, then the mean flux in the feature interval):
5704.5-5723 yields 0.23 A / 9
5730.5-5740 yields 0.31 A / 8.94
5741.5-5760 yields -0.24 A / 9.44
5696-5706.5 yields 0.79 A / 8.35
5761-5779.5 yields 0.17 A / 9.34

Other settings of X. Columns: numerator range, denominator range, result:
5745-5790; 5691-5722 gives 1.08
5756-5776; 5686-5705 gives 1.12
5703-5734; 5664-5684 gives 1.04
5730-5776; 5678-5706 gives 1.10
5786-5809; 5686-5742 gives 1.10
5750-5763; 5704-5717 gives 1.10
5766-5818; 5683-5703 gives 1.15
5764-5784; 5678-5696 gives 1.11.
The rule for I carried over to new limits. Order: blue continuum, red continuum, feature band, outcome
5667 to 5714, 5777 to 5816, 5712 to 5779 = -2.1 A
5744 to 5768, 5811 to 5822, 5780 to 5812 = 0.4 A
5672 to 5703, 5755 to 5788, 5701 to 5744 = -0.6 A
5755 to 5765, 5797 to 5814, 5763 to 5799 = 0.2 A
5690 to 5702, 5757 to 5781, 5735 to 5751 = -0.2 A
